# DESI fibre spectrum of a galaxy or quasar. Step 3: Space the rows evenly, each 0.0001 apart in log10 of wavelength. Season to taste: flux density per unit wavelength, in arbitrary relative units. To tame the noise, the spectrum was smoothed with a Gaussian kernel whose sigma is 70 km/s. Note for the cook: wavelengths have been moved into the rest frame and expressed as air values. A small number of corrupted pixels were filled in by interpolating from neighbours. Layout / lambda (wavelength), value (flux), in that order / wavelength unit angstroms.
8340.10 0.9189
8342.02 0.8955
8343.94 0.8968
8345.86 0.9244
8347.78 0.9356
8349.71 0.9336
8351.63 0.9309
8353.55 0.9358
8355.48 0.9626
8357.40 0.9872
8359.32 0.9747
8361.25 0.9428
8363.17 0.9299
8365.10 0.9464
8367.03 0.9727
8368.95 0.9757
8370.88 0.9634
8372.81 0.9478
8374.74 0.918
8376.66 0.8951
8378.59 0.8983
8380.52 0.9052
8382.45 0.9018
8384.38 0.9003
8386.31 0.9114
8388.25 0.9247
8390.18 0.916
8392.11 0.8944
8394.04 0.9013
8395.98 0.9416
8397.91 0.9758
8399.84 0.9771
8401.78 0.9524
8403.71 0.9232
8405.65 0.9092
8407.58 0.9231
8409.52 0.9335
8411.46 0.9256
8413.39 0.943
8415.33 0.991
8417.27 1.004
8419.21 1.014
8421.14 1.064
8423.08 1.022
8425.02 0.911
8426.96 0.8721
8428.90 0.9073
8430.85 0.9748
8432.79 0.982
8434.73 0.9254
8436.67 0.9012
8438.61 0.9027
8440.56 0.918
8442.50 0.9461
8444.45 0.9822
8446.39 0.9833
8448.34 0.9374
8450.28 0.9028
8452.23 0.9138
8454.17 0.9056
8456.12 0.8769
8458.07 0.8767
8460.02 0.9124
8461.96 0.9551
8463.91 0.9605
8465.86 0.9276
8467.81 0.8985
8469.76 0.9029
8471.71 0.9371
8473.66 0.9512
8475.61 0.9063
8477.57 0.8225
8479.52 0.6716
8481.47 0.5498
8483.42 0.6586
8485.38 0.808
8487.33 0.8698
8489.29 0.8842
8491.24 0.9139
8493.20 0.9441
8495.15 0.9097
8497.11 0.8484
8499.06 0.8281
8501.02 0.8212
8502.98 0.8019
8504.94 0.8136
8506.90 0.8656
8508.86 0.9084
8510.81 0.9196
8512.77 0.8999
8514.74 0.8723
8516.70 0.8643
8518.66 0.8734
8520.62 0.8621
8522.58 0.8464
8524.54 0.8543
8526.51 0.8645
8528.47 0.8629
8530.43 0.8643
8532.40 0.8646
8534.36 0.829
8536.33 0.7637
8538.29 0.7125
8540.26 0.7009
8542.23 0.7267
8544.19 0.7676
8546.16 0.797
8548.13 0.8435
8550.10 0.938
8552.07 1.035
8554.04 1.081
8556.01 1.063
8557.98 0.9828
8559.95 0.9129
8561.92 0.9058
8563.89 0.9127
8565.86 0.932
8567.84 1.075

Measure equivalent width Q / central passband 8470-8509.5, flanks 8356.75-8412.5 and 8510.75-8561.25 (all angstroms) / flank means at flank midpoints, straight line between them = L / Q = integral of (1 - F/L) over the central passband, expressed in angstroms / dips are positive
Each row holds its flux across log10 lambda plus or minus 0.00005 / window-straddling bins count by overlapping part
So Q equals 2.3 angstroms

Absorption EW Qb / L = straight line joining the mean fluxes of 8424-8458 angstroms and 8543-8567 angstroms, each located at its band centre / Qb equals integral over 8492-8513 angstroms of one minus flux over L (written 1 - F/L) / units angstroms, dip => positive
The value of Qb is 1.3 angstroms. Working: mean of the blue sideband 0.925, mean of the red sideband 0.93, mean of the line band 0.869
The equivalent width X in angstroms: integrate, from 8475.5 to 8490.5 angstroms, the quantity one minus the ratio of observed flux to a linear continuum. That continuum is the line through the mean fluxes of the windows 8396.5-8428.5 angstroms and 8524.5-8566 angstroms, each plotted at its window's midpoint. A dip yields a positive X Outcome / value 2.4 angstroms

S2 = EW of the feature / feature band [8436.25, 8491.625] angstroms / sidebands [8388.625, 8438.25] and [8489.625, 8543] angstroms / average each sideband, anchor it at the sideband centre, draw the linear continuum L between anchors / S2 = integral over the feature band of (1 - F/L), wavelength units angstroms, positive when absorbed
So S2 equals 1.0 angstroms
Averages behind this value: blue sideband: 0.947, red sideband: 0.847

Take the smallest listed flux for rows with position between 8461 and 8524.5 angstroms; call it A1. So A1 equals 0.5498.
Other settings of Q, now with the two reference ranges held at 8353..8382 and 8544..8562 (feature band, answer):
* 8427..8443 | 0.24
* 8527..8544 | 2.70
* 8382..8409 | 0.49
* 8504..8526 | 1.65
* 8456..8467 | 0.24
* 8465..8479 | 0.64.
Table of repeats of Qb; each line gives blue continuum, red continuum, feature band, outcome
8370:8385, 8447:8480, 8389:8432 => -1.8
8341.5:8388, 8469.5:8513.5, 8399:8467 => -4.3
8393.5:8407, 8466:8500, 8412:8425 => -1.1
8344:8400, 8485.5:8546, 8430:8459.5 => -1.3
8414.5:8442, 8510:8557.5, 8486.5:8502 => 0.4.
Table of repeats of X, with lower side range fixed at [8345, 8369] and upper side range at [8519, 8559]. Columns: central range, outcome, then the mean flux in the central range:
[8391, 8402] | -0.10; 0.939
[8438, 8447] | -0.37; 0.946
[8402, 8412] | 0.01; 0.925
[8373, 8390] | 0.52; 0.909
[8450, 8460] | 0.08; 0.896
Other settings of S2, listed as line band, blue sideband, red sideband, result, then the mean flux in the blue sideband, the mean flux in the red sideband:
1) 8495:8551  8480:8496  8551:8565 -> 3.6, 0.812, 0.984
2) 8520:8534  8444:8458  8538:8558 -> 0.5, 0.924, 0.877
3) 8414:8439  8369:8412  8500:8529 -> -1.5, 0.925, 0.862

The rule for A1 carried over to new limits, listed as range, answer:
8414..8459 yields 0.8721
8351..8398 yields 0.8944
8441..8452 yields 0.9028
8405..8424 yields 0.9092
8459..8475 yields 0.8985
